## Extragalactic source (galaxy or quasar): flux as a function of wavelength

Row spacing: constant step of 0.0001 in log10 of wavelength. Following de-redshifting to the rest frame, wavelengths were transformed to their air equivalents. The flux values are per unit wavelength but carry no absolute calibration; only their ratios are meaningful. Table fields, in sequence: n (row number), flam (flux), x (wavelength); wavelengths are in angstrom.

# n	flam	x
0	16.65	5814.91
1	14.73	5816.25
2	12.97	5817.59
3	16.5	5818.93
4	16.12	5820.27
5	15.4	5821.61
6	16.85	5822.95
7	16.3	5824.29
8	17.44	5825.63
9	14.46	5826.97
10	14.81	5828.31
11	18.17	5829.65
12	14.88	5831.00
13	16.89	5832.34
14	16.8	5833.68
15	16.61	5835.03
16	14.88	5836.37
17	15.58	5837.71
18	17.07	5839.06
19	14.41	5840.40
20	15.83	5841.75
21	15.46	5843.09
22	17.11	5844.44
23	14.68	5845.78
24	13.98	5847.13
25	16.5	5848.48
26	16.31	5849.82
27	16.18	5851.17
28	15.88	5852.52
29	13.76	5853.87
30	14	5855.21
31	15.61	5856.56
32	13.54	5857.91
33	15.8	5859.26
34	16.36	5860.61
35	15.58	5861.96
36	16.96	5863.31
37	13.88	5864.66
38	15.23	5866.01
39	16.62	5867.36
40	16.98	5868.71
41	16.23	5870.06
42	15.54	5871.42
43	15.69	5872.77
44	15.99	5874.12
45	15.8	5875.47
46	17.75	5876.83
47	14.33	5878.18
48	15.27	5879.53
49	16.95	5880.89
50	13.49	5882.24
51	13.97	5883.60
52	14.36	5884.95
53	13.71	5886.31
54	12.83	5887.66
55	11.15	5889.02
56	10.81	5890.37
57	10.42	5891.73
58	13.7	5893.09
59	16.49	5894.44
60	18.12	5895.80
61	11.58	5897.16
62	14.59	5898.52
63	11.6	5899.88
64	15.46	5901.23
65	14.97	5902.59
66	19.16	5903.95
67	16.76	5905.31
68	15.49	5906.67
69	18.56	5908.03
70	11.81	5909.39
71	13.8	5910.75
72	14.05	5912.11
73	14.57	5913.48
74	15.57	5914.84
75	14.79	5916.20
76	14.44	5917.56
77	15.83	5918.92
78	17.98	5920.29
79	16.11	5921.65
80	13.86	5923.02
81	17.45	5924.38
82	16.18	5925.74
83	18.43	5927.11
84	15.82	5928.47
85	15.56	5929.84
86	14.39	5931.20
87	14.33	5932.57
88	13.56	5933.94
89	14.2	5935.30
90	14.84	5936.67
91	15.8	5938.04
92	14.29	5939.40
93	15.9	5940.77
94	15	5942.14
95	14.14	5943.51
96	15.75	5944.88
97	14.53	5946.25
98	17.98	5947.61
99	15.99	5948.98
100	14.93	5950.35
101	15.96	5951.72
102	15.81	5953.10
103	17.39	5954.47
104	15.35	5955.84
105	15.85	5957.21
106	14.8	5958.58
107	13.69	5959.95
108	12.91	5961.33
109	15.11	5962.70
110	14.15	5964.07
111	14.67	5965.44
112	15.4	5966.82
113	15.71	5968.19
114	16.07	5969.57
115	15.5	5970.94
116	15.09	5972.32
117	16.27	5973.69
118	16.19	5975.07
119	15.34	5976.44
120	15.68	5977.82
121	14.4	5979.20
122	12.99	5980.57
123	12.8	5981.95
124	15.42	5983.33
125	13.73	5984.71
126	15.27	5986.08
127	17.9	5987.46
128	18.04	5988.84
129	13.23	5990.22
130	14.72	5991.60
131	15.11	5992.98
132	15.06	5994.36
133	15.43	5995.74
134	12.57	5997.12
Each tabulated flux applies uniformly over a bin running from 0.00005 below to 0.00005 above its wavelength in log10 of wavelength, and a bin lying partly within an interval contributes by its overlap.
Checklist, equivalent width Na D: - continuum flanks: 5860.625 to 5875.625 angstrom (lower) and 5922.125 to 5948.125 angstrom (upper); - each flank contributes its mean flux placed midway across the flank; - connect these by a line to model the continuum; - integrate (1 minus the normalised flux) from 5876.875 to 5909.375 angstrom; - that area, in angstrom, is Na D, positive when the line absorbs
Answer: 2.4 angstrom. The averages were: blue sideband 15.9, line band 14.5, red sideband 15.4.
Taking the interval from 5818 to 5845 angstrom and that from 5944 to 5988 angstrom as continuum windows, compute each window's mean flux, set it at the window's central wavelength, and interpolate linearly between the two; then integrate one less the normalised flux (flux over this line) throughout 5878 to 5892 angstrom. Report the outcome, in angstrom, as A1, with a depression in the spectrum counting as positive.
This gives 2.0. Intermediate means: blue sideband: 16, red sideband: 15.3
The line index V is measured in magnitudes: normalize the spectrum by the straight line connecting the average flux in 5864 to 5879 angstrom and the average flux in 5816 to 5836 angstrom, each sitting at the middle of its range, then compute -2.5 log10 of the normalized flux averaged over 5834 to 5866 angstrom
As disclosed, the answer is 0.03 mag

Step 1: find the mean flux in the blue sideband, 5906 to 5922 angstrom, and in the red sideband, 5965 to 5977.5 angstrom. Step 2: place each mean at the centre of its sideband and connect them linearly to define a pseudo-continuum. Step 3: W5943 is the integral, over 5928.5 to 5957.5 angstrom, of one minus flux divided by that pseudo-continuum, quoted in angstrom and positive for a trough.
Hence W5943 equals 0.2 angstrom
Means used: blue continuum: 15.2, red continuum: 15.6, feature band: 15.3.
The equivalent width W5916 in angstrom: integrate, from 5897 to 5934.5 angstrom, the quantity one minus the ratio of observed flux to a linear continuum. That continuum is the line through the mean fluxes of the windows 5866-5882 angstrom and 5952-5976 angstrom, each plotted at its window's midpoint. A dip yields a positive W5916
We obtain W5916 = 0.90 angstrom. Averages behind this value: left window 16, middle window 15.3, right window 15.3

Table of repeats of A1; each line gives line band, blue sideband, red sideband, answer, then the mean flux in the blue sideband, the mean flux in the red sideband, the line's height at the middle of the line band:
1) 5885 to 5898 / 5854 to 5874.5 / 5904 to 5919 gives 1.8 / 15.5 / 15.2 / 15.4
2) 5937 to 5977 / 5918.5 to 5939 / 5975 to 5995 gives -0.1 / 15.6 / 15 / 15.3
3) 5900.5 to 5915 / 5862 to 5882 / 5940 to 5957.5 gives 0.3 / 15.9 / 15.7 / 15.8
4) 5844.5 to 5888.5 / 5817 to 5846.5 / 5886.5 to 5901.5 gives -2.7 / 15.9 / 13.3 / 14.4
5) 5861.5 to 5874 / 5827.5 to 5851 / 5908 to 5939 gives -0.2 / 15.9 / 15.2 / 15.7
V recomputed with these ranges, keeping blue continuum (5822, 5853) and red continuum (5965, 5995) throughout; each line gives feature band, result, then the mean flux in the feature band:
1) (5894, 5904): 0.05 mag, 15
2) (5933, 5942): 0.05 mag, 14.8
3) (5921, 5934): -0.01 mag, 15.7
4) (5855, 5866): 0.04 mag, 15.3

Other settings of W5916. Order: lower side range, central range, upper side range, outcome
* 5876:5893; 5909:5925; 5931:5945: -0.81 angstrom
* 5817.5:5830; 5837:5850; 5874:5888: -0.03 angstrom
